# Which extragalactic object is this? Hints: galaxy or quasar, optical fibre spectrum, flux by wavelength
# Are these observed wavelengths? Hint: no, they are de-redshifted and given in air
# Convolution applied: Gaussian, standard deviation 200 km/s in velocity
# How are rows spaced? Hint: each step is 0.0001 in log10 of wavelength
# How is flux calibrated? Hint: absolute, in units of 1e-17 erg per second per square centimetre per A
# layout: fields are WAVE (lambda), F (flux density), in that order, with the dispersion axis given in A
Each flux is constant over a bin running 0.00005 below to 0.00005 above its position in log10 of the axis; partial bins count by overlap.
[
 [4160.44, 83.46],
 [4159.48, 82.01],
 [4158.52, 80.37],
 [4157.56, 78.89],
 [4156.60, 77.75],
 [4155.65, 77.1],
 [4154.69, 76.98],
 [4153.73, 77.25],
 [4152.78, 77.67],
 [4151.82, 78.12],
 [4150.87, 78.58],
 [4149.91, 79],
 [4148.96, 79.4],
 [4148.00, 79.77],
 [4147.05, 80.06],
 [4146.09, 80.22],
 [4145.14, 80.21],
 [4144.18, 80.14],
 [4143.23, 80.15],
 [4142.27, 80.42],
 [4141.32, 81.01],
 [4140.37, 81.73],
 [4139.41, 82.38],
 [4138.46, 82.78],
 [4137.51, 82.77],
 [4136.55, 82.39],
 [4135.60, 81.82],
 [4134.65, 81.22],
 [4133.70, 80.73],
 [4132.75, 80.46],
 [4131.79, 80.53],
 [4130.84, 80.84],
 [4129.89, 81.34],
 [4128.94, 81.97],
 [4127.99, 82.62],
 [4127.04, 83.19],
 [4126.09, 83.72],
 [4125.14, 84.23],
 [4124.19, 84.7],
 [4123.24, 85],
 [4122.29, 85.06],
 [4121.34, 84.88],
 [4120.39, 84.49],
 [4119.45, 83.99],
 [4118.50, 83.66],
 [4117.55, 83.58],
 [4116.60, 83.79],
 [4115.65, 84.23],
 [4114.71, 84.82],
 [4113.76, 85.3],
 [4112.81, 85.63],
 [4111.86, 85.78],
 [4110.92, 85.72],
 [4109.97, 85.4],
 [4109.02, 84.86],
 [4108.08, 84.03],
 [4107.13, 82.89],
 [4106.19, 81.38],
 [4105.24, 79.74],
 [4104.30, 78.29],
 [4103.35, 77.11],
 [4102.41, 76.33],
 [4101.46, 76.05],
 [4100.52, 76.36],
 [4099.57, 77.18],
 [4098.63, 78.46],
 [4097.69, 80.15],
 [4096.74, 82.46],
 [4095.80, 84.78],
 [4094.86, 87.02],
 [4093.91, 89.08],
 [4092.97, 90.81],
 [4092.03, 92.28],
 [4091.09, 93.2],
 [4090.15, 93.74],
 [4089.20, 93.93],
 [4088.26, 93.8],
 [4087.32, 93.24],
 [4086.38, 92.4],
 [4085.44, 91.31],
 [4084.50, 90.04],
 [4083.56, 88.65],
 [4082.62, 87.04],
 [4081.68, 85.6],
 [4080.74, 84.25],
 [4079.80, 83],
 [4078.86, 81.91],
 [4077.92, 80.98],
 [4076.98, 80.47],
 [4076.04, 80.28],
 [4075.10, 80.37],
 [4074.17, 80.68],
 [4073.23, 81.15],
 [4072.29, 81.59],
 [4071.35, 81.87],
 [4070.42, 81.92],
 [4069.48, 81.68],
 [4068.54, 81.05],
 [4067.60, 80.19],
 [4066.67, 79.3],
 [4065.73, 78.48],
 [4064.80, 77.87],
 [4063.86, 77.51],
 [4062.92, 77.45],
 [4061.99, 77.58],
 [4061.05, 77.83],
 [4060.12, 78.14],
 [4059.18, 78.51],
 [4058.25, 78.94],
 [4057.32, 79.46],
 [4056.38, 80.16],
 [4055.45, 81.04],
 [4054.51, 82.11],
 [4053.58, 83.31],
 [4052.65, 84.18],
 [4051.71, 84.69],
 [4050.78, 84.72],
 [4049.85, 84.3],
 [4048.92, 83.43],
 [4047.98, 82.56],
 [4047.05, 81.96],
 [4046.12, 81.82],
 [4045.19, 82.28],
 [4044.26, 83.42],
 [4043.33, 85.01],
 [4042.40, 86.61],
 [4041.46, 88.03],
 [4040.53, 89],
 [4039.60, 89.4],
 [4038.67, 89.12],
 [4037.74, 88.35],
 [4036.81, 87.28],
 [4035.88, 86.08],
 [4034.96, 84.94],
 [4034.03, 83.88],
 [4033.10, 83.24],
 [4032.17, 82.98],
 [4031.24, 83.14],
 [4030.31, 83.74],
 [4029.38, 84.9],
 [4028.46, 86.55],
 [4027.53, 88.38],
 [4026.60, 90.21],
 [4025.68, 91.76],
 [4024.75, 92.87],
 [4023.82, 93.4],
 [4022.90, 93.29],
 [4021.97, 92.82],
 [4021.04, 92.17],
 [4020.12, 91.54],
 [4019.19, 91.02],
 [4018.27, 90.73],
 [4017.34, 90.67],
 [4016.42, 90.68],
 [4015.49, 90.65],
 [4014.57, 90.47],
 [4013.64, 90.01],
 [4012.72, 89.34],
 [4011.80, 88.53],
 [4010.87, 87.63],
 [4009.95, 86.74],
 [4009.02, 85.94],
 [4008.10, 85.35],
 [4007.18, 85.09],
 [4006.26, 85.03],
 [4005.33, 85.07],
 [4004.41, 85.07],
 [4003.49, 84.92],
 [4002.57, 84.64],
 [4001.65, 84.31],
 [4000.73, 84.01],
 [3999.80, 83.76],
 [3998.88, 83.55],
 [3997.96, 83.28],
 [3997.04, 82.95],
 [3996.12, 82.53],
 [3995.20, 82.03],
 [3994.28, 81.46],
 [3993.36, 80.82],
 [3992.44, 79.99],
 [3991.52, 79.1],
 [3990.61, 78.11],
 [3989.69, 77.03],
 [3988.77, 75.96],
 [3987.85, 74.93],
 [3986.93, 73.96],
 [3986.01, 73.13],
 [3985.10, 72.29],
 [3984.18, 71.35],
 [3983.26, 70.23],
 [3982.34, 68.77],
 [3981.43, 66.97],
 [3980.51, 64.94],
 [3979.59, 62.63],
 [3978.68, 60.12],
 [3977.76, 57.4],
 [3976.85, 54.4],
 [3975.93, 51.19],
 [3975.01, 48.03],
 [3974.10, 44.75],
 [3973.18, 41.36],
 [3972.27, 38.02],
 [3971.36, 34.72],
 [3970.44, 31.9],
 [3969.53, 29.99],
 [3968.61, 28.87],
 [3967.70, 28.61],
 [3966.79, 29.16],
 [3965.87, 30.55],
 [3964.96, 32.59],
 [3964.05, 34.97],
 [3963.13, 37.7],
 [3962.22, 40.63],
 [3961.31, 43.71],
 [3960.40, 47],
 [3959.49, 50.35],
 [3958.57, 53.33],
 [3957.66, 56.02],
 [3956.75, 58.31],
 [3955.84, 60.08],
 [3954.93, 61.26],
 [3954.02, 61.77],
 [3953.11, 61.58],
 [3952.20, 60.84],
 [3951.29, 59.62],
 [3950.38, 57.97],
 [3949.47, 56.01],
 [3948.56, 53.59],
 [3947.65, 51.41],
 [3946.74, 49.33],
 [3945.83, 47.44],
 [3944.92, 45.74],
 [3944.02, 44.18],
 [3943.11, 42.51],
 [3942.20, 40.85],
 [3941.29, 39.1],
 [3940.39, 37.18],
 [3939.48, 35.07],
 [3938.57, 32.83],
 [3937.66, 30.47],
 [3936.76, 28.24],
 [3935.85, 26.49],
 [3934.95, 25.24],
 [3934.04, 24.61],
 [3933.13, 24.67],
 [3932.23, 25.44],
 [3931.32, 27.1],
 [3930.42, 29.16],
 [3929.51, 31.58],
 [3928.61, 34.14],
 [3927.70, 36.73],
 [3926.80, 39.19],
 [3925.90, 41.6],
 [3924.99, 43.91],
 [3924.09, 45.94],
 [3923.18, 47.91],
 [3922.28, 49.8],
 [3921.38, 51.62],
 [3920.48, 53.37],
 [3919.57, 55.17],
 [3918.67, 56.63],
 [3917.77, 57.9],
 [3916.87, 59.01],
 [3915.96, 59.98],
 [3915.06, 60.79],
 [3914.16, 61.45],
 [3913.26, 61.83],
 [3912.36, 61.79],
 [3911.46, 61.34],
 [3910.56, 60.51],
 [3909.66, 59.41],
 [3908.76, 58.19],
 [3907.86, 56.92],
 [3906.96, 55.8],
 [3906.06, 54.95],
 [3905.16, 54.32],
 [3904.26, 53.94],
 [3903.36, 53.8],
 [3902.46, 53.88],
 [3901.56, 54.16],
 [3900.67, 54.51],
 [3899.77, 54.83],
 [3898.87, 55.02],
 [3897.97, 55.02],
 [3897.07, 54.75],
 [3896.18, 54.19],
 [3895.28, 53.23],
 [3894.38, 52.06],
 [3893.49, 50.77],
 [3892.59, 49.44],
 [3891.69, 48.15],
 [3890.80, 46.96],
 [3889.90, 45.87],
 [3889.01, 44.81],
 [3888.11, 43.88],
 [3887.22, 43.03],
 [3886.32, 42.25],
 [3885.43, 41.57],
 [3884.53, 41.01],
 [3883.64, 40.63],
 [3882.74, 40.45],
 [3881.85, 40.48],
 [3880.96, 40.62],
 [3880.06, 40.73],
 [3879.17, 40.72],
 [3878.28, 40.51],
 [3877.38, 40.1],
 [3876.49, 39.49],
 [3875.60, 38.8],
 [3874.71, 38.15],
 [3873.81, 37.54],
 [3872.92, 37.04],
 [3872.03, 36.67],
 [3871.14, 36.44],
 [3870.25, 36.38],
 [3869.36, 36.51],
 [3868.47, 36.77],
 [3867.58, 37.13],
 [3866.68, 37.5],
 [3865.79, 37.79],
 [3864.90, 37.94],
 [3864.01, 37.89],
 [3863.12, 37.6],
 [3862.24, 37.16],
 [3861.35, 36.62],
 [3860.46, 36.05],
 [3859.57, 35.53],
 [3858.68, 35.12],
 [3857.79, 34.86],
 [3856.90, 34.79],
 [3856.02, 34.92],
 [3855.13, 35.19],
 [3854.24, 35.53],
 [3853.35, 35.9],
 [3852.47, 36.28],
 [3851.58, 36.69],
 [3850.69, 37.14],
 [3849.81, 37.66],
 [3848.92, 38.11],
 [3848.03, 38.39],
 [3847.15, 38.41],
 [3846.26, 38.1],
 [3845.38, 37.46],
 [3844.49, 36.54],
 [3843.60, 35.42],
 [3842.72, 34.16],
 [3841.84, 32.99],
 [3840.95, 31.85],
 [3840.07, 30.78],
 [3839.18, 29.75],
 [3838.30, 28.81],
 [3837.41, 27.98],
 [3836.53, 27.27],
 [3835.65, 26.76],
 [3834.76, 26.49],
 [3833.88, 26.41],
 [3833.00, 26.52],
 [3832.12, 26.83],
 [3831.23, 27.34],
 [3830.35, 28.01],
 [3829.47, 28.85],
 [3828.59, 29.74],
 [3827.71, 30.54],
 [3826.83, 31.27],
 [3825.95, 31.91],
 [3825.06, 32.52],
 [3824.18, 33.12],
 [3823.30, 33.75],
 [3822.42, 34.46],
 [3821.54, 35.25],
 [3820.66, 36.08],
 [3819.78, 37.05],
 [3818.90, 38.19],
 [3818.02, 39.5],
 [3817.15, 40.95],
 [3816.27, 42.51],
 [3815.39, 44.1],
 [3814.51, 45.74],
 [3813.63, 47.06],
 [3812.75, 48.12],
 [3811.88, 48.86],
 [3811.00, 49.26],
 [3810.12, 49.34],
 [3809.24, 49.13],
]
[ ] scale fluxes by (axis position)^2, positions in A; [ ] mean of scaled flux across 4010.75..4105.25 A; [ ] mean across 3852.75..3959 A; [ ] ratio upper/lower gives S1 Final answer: 2.02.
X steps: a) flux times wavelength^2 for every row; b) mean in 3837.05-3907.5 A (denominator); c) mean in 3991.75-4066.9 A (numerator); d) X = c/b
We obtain 2.23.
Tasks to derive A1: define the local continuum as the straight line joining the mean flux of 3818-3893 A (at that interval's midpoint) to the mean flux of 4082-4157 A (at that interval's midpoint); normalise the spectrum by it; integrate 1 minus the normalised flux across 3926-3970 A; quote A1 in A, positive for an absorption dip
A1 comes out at 9.5 A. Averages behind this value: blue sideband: 36.2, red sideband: 83.2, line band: 41.3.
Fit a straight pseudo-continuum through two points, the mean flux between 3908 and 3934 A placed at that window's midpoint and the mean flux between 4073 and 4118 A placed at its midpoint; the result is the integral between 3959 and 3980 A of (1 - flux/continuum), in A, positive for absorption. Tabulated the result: 6.0 A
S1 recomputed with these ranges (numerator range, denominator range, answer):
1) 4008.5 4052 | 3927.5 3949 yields 2.55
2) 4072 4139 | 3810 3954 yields 2.24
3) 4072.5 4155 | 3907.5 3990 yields 1.84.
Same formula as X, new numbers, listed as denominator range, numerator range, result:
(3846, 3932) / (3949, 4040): 1.69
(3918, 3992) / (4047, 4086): 1.79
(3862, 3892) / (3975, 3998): 1.89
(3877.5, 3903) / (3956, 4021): 1.52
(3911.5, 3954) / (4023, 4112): 1.99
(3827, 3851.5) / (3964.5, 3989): 1.76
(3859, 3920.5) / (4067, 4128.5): 1.97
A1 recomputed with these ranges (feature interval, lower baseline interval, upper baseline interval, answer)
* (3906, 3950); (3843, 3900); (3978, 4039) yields 9.0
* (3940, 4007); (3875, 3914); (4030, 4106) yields 6.2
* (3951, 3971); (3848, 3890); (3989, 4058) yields 6.3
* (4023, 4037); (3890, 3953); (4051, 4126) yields -3.2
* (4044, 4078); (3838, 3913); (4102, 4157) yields -4.6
